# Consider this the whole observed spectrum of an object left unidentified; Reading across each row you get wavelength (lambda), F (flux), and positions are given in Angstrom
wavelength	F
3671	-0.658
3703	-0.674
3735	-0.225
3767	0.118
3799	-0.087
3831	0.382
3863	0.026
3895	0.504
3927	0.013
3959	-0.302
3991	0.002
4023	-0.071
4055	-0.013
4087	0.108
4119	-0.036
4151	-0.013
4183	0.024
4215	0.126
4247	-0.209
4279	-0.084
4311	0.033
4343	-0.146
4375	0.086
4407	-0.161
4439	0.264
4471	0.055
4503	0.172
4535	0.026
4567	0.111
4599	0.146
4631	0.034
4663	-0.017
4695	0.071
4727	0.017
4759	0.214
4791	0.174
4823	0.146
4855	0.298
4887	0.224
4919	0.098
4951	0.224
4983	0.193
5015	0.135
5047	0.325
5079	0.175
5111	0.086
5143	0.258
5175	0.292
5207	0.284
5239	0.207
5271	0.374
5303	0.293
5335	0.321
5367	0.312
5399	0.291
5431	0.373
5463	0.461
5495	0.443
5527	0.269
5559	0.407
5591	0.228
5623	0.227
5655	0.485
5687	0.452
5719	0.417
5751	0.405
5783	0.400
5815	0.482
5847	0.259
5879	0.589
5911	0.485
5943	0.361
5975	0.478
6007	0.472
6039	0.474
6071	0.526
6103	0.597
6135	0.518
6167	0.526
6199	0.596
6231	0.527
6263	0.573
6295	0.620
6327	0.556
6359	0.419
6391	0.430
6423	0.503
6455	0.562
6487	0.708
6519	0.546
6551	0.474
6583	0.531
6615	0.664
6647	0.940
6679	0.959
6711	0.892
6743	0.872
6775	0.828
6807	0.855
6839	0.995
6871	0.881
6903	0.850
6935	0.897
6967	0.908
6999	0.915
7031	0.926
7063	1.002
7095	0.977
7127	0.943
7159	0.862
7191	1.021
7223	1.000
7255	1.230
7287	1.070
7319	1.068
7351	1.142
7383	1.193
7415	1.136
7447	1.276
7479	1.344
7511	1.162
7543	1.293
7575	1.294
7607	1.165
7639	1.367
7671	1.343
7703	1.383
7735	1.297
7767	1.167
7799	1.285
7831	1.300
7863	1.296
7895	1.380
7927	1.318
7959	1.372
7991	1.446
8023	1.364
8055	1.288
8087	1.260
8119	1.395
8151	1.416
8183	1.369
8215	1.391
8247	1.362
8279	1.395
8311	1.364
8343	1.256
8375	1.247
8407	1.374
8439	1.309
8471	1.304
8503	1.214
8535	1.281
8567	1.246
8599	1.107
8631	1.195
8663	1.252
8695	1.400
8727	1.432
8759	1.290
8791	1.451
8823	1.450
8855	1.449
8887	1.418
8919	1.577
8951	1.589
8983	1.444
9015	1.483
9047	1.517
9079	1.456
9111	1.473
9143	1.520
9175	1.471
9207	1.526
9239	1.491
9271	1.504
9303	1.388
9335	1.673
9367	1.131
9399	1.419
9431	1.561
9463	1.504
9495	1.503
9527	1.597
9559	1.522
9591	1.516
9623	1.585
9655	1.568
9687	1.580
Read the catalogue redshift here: 0.661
